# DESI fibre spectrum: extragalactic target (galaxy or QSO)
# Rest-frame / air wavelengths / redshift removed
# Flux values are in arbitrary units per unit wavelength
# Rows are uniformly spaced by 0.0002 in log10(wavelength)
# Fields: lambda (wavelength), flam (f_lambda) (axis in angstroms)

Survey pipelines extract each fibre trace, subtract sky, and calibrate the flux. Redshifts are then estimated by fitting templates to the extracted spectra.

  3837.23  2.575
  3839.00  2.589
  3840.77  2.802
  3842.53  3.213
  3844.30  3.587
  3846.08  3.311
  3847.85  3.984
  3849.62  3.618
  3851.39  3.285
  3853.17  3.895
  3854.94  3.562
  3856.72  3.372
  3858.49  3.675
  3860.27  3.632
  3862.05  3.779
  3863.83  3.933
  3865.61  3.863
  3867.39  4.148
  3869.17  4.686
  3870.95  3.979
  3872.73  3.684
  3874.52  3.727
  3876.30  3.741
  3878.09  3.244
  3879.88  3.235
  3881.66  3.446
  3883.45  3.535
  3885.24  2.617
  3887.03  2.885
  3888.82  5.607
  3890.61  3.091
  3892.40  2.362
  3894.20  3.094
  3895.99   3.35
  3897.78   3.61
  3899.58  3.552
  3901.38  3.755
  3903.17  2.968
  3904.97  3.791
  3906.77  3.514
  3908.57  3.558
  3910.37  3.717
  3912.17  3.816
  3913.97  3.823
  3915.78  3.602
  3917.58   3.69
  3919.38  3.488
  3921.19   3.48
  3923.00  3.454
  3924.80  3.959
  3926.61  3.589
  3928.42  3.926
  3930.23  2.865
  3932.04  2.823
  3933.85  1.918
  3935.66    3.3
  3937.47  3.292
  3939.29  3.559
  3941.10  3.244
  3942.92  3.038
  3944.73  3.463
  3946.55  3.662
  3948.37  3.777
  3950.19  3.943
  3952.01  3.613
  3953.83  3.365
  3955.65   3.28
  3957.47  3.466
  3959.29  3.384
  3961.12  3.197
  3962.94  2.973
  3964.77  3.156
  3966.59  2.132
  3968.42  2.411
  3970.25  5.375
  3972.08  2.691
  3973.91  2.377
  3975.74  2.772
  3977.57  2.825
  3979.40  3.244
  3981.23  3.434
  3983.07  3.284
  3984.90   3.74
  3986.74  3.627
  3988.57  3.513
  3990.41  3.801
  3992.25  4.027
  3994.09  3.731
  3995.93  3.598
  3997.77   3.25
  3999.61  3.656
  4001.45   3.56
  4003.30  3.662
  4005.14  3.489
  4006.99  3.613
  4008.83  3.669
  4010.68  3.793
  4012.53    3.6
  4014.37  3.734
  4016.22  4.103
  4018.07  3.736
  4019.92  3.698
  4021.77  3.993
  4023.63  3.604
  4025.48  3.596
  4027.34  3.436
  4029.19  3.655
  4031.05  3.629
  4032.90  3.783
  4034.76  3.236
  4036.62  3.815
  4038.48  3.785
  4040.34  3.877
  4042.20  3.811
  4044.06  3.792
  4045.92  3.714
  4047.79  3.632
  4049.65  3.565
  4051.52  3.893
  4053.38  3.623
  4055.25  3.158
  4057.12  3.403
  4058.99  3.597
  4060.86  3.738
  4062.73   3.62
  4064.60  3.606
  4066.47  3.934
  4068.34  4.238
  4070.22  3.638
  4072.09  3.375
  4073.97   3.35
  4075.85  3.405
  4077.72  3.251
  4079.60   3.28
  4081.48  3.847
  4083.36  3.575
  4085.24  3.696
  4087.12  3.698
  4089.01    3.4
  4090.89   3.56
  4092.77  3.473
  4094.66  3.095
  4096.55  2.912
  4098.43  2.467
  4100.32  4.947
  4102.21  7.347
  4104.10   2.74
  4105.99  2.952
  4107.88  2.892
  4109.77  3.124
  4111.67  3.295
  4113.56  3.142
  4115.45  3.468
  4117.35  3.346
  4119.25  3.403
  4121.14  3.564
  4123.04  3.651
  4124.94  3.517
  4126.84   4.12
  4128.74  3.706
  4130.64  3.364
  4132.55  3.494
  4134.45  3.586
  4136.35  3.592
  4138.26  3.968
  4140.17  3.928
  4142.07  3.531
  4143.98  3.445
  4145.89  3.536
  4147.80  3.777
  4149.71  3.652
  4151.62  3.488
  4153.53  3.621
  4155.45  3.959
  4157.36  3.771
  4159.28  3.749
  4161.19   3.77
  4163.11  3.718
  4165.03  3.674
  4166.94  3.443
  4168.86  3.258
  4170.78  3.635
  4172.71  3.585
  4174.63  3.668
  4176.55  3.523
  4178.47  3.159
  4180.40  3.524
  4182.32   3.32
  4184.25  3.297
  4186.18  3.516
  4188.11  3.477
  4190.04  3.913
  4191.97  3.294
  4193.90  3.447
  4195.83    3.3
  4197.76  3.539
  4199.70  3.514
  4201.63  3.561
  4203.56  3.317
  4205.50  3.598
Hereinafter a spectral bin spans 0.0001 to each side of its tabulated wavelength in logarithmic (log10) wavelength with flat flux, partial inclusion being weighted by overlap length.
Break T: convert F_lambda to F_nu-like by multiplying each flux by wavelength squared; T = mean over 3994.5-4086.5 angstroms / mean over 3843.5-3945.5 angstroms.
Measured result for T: 1.1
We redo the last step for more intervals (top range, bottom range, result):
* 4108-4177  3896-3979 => 1.18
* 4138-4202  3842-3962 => 1.16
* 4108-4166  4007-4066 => 1.03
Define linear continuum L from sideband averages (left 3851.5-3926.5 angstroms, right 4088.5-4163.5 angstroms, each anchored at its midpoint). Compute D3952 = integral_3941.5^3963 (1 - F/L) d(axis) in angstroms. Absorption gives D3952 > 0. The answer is 1.0 angstroms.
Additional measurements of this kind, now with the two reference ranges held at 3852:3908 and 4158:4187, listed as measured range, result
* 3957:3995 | 2.9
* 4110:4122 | 0.6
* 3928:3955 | 2.0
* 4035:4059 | -0.7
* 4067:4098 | 0.6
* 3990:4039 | -1.6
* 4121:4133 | -0.4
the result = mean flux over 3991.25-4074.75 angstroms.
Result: 3.67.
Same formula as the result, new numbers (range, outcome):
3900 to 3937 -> 3.45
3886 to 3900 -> 3.43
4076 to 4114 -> 3.54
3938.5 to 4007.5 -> 3.39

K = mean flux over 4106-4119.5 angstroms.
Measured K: 3.21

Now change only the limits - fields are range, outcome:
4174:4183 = 3.44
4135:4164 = 3.7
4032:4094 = 3.61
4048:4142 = 3.58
